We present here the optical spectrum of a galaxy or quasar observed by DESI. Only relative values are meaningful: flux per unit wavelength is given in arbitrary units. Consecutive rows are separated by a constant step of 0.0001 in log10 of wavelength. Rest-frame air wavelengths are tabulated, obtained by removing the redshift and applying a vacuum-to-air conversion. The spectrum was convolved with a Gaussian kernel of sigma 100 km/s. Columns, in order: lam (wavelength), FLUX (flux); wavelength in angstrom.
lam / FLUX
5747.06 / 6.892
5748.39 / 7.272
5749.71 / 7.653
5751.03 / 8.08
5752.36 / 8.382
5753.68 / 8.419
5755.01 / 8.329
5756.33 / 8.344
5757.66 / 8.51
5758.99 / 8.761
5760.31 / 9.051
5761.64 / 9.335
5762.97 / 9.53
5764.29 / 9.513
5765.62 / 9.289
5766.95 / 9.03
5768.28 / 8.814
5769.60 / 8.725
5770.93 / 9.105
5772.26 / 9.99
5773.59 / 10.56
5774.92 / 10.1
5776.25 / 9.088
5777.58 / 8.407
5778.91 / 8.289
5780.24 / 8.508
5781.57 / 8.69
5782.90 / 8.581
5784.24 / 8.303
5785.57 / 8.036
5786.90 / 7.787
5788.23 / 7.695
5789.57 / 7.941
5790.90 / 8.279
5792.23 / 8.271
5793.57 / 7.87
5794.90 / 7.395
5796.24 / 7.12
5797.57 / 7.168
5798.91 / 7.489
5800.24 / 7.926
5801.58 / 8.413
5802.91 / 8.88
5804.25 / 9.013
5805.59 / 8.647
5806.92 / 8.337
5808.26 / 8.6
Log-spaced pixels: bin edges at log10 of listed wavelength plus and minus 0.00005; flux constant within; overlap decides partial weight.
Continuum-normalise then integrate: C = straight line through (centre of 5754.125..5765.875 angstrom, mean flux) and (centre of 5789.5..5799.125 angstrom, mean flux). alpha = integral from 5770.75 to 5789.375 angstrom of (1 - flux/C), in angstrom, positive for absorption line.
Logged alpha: -1.2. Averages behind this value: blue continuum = 8.94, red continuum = 7.68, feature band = 8.76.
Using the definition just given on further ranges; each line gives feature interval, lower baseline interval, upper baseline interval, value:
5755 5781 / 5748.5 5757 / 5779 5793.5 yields -2.9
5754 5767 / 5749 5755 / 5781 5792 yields -1.3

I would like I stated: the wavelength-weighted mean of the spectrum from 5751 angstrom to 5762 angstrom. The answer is 8.58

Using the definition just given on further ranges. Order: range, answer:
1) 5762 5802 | 8.54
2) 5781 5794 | 8.14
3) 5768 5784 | 9.06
